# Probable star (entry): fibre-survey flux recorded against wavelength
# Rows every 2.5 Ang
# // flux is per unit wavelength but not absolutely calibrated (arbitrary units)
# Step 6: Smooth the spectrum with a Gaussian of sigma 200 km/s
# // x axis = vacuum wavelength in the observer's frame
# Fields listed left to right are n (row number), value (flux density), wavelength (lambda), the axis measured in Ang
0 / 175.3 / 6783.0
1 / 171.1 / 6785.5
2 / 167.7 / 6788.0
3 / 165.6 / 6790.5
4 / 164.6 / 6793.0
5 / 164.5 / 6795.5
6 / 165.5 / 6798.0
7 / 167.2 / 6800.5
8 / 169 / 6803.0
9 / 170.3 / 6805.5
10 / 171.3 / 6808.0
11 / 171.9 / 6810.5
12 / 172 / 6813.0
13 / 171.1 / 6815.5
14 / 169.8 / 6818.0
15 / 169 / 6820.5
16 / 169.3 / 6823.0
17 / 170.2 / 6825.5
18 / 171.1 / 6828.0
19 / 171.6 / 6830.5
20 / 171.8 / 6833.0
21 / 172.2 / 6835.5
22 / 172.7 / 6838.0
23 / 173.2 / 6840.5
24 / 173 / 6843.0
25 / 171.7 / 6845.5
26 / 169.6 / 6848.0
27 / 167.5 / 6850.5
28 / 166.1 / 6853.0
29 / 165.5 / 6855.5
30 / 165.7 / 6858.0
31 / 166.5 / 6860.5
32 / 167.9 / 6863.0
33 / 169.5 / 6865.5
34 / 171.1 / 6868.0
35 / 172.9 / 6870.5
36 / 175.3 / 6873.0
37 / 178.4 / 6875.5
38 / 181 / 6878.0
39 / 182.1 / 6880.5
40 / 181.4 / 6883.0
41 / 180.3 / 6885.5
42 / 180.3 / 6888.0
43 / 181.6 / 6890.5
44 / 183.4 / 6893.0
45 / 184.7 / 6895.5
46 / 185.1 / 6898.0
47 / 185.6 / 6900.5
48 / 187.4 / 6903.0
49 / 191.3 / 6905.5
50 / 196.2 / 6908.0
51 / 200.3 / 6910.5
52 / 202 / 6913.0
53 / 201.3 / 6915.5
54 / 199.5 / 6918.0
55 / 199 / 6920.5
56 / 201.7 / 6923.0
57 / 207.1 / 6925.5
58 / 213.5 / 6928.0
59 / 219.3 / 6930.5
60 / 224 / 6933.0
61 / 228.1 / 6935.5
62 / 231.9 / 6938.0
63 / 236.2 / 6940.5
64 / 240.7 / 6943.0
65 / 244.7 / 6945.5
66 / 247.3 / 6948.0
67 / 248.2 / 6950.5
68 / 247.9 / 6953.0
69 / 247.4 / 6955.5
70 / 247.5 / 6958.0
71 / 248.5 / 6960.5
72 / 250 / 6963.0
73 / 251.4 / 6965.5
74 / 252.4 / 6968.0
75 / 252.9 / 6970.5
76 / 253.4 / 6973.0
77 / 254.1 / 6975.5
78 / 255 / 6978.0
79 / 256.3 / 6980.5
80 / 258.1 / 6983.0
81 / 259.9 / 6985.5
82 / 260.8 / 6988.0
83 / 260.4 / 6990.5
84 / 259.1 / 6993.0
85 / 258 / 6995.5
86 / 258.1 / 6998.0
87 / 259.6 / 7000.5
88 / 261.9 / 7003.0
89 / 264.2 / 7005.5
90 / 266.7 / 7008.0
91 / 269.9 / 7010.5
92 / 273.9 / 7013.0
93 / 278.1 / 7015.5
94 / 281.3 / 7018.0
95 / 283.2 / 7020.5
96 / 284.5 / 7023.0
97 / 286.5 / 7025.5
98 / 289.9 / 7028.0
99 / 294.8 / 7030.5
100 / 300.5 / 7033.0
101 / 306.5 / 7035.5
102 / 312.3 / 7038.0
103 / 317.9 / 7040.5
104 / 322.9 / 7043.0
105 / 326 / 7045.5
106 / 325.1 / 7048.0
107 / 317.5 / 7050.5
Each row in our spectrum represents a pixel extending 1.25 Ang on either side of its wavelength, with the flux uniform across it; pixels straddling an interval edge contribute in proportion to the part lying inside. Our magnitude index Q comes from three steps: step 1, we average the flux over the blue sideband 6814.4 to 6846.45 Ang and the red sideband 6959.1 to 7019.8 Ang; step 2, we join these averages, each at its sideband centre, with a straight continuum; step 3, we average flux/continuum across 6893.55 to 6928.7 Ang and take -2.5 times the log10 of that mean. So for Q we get 0.11 mag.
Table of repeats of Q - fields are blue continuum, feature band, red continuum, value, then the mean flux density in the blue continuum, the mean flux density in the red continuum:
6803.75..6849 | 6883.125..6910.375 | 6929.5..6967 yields 0.14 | 171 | 241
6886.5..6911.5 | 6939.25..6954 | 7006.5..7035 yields -0.09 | 187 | 283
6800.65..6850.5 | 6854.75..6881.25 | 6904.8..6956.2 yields 0.11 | 171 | 220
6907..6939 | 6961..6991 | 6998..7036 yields -0.03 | 209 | 279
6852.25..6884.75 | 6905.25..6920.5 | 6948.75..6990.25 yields 0.05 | 173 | 253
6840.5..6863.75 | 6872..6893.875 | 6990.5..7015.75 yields 0.04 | 168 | 264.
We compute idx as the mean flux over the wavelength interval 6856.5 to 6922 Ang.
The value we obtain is 183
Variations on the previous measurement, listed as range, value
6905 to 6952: 218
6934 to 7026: 257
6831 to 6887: 173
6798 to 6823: 170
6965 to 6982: 254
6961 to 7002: 256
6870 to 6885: 179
